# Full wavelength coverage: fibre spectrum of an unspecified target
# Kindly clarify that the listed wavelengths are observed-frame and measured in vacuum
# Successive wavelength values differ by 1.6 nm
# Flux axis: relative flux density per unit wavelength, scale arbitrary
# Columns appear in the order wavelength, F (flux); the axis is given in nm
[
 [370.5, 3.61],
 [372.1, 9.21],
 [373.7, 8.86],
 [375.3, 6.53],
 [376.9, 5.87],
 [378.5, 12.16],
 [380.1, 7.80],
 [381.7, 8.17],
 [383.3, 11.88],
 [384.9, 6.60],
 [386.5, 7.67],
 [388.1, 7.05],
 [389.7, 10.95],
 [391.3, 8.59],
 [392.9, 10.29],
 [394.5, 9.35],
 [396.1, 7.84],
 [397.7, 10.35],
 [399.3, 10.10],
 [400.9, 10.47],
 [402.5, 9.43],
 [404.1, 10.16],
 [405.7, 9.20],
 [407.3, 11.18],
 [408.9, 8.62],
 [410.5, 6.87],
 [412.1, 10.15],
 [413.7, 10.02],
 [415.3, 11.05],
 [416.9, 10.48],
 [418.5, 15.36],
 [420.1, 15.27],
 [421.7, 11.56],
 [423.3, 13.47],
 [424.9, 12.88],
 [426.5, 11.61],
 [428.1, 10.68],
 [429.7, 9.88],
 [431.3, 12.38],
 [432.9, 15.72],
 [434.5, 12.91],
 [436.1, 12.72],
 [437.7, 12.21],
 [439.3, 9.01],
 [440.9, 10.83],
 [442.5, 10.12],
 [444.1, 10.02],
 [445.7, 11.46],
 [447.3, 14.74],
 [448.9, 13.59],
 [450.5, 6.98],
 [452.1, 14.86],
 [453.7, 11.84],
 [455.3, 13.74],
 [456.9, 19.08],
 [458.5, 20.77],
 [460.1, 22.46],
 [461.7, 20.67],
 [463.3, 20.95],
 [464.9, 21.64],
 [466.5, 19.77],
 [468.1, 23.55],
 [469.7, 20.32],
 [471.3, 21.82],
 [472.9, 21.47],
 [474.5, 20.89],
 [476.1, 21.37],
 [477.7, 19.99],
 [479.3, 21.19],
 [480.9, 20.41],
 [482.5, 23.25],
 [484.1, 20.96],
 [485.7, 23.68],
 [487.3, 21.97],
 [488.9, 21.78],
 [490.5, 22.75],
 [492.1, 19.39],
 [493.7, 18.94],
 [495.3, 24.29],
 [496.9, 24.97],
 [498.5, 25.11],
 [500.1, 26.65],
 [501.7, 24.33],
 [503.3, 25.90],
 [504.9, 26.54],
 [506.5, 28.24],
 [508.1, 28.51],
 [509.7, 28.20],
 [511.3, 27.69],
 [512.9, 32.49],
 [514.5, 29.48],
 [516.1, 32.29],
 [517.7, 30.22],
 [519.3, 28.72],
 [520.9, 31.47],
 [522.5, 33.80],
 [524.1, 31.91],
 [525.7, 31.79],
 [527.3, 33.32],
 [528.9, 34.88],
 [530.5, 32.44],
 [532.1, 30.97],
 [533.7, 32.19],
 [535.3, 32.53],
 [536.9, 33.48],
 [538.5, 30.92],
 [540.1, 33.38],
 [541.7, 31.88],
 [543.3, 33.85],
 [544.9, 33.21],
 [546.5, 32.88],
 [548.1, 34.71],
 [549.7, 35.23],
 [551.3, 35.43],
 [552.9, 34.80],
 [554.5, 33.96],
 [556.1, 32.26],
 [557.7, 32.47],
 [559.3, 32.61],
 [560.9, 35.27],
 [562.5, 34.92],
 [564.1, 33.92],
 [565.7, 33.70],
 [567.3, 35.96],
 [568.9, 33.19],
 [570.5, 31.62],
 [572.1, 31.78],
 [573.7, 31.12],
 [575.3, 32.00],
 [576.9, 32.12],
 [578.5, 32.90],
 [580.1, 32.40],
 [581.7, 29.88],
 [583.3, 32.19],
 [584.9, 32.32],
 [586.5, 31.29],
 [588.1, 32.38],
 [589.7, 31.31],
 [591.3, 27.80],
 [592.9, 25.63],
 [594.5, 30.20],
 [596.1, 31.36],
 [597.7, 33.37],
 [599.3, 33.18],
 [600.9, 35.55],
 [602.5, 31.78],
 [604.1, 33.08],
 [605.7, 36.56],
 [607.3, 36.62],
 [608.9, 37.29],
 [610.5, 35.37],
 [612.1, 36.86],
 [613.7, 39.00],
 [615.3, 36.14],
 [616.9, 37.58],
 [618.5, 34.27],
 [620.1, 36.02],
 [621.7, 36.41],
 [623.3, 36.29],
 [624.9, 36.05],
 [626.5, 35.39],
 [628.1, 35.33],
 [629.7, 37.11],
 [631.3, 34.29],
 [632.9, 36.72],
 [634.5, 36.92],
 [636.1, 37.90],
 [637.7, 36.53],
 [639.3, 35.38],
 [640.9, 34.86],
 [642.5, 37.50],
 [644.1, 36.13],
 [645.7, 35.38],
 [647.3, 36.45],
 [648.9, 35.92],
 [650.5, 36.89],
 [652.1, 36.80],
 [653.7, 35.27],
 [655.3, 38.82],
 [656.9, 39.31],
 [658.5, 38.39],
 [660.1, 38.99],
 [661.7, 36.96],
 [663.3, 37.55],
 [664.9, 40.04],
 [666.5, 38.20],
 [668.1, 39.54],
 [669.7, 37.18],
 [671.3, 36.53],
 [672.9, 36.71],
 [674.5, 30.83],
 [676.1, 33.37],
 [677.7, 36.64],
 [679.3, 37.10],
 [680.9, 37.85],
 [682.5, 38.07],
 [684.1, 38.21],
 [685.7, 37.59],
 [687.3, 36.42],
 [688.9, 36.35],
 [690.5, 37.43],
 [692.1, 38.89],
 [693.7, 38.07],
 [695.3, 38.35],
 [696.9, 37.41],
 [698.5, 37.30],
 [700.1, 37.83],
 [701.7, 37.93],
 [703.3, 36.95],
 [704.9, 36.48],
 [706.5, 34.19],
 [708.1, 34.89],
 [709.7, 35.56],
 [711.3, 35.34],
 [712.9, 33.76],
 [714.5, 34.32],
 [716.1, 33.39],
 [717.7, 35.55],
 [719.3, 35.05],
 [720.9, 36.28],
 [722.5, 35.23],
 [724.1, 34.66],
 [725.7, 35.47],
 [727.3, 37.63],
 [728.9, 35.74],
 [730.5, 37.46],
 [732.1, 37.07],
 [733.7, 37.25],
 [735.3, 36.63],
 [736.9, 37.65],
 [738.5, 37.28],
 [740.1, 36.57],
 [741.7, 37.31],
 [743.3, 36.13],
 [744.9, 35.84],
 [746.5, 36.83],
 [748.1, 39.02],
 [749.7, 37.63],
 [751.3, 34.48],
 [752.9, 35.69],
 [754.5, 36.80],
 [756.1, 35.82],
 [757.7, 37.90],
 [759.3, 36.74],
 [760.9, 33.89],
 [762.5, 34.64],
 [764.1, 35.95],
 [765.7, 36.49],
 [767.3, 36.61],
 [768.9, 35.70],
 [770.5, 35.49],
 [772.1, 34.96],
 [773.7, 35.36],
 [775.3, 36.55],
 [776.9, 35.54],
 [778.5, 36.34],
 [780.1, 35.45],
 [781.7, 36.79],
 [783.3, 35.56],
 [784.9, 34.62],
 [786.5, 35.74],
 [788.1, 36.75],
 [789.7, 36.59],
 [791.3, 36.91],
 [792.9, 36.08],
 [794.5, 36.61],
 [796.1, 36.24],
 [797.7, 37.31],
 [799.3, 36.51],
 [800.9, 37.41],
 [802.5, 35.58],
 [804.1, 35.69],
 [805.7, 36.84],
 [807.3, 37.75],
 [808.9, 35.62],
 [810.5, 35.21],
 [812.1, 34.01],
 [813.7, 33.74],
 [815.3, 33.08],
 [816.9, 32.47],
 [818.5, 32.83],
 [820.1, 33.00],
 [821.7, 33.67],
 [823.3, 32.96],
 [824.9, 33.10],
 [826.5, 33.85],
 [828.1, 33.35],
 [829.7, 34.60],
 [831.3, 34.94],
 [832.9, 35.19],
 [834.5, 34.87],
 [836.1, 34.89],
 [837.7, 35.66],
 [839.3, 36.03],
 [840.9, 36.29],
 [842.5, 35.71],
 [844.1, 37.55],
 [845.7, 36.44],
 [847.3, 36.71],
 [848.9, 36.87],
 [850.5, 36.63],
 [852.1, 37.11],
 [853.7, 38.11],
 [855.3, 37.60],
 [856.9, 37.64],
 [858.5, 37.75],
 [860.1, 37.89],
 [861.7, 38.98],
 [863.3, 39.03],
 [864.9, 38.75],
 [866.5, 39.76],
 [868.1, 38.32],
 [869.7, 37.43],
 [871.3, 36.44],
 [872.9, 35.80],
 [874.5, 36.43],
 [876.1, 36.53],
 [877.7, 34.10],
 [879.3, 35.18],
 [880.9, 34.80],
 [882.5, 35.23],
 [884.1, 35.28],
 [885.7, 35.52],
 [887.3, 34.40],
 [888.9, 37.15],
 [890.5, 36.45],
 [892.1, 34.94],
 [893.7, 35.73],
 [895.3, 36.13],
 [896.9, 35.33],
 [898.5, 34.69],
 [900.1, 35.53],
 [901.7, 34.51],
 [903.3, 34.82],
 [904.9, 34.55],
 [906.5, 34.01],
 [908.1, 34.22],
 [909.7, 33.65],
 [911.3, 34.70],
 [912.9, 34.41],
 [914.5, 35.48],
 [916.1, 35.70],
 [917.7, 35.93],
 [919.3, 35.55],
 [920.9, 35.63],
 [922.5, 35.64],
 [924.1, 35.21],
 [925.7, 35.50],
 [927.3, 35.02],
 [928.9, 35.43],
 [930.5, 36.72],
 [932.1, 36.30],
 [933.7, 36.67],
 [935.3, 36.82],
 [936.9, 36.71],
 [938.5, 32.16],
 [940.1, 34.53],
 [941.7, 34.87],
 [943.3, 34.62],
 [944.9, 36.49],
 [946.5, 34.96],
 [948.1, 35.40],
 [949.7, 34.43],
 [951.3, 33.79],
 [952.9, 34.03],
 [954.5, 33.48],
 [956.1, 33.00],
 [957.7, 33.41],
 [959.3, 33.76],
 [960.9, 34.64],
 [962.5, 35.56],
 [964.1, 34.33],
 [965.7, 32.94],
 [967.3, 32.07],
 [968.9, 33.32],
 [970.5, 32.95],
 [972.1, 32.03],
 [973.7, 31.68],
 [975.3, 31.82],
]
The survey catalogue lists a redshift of 0.145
